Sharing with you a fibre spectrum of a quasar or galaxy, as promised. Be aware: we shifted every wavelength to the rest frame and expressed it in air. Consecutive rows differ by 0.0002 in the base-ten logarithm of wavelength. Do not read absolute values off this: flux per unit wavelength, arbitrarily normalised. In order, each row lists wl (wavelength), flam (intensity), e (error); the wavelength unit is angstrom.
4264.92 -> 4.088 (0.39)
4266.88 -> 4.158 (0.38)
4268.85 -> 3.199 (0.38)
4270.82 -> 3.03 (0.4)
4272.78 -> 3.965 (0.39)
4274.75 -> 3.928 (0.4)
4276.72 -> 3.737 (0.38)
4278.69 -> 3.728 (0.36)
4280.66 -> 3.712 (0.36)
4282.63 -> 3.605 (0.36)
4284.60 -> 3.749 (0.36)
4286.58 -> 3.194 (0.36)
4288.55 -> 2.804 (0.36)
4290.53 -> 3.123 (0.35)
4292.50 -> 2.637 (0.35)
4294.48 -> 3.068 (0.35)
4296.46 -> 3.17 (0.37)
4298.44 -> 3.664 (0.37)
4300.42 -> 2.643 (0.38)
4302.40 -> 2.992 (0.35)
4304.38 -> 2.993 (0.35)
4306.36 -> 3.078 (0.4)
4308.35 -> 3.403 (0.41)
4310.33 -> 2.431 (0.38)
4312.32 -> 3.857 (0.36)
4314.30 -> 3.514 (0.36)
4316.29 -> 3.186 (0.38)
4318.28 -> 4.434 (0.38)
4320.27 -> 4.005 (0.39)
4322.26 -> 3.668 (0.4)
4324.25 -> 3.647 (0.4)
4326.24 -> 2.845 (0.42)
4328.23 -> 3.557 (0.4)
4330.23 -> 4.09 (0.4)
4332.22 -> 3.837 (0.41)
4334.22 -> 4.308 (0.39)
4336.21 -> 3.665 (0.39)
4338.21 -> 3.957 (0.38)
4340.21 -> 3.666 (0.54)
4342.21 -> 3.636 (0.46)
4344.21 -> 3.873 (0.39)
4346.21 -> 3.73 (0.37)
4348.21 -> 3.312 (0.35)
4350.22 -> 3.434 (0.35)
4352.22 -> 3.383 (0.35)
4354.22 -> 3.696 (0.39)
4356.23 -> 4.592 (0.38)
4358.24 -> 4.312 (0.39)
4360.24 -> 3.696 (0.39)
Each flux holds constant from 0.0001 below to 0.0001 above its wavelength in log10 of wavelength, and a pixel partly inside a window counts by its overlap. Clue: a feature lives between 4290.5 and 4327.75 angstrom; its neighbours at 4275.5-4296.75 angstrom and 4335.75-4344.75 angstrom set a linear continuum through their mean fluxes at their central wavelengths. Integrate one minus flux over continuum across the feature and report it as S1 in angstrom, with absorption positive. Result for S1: 2.4 angstrom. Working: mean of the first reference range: 3.33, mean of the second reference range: 3.76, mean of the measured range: 3.29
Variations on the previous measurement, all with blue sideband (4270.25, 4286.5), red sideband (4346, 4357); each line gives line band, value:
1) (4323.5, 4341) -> -0.3 angstrom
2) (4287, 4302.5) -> 2.7 angstrom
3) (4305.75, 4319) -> 1.0 angstrom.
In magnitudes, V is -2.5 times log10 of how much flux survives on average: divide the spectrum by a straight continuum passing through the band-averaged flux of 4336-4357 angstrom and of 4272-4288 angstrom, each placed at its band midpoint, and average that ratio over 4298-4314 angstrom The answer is 0.18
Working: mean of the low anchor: 3.67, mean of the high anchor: 3.71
